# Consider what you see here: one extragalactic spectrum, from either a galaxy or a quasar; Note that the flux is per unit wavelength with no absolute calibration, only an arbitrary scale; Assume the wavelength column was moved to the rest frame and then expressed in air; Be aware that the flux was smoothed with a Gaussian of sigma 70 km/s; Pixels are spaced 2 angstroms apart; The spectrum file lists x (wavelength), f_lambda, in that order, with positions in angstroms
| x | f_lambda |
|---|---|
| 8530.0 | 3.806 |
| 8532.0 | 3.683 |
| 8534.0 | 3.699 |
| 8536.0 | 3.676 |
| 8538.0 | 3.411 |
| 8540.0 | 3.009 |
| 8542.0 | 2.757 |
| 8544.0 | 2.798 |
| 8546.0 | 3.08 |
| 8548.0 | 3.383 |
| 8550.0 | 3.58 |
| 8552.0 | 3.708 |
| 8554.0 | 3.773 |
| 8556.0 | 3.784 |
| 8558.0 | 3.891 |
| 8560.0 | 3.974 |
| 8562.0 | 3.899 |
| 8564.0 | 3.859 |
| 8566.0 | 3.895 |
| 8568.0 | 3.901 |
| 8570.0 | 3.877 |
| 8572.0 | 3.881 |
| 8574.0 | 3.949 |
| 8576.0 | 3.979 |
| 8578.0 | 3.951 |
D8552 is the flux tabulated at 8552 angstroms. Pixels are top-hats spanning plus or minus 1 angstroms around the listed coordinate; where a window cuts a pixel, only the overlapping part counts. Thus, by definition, 3.708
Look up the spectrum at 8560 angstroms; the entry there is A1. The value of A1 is 3.974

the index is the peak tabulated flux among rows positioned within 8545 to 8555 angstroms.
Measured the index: 3.773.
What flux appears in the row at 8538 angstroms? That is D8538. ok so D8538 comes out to 3.411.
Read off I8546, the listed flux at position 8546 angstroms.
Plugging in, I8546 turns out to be 3.08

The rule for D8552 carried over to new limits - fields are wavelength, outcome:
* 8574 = 3.949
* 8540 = 3.009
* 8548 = 3.383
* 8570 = 3.877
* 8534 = 3.699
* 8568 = 3.901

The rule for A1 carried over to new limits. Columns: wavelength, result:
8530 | 3.806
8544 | 2.798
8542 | 2.757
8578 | 3.951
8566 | 3.895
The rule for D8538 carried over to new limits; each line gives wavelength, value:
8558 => 3.891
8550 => 3.58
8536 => 3.676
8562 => 3.899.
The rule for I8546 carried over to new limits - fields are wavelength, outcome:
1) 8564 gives 3.859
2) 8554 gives 3.773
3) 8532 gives 3.683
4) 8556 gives 3.784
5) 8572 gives 3.881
